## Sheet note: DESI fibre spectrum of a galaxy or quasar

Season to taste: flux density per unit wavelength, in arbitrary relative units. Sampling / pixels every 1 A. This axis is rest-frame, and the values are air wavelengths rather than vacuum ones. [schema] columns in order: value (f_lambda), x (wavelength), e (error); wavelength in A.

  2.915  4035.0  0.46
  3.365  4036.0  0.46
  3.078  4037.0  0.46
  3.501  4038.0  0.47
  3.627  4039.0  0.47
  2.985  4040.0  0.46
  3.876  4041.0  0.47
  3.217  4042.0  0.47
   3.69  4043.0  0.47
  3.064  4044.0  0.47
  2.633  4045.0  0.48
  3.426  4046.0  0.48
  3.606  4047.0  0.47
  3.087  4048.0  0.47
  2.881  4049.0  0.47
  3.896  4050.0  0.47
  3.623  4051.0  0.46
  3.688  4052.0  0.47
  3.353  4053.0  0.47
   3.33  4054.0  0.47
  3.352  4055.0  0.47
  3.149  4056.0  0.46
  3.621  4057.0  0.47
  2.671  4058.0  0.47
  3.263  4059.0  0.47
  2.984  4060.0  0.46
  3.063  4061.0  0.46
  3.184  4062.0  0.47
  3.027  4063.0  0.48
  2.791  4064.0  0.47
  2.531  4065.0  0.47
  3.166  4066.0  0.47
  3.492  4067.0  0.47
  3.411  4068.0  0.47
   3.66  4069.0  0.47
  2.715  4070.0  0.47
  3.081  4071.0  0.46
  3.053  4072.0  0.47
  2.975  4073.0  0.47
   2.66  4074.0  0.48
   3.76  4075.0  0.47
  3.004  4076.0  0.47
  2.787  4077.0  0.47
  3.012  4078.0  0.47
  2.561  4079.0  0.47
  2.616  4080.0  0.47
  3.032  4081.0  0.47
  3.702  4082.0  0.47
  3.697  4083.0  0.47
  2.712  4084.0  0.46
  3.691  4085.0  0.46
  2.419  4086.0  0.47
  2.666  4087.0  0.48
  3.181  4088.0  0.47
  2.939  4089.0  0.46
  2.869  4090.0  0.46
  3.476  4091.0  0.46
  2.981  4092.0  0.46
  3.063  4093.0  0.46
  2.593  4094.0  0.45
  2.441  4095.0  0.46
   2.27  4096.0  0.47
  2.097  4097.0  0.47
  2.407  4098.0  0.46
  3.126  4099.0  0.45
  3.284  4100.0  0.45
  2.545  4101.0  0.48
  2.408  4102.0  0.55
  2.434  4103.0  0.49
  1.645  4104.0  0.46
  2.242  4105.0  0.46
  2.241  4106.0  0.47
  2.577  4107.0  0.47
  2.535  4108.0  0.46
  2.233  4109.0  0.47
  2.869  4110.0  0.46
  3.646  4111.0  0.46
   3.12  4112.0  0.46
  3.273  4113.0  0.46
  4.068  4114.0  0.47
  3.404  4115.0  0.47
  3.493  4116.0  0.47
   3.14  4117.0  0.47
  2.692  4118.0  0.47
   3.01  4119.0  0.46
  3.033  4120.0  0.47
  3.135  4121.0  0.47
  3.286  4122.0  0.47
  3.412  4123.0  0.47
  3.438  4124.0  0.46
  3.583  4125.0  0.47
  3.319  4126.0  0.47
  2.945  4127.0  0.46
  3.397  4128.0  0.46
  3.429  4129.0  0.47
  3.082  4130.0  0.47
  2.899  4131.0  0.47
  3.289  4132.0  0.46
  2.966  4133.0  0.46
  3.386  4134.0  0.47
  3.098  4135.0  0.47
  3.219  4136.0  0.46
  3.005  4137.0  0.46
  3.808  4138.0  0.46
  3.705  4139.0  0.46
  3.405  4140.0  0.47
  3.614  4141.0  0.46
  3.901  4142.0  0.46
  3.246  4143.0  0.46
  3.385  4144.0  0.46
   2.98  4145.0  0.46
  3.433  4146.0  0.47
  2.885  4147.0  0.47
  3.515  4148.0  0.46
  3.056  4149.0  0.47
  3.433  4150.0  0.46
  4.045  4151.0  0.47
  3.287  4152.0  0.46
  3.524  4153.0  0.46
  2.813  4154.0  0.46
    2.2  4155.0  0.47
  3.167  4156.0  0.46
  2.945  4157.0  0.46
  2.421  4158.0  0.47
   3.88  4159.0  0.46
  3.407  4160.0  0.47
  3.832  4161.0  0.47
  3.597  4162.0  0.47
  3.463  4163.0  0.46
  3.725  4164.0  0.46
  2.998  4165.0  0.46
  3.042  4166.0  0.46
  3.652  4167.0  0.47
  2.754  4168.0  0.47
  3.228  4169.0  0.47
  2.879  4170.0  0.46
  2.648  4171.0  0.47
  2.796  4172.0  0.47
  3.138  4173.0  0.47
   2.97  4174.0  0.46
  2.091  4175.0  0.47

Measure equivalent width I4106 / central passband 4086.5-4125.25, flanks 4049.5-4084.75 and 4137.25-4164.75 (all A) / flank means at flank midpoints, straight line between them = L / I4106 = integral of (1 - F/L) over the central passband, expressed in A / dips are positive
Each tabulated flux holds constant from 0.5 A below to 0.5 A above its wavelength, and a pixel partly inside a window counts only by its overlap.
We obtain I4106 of 4.3 A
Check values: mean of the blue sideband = 3.16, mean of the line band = 2.89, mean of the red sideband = 3.35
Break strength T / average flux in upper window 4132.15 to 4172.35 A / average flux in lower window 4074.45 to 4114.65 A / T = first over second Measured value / 1.14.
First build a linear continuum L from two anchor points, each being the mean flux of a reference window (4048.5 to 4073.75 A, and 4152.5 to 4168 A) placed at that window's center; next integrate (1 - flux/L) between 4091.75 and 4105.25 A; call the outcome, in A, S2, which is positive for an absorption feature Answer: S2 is 2.8 A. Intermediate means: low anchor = 3.19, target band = 2.54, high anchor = 3.23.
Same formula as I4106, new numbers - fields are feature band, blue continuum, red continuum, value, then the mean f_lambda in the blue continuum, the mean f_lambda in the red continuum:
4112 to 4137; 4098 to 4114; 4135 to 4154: -1.7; 2.71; 3.39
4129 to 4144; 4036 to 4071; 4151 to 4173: -0.7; 3.25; 3.17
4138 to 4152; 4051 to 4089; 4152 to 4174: -1.3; 3.11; 3.15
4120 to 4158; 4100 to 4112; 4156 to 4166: -3.2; 2.55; 3.34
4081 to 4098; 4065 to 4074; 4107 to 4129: 1.3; 3.13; 3.18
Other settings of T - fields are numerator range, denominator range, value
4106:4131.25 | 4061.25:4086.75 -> 1.03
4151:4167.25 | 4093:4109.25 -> 1.32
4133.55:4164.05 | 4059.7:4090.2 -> 1.09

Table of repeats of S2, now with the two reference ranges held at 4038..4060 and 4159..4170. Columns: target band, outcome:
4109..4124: 0.6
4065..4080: 1.3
